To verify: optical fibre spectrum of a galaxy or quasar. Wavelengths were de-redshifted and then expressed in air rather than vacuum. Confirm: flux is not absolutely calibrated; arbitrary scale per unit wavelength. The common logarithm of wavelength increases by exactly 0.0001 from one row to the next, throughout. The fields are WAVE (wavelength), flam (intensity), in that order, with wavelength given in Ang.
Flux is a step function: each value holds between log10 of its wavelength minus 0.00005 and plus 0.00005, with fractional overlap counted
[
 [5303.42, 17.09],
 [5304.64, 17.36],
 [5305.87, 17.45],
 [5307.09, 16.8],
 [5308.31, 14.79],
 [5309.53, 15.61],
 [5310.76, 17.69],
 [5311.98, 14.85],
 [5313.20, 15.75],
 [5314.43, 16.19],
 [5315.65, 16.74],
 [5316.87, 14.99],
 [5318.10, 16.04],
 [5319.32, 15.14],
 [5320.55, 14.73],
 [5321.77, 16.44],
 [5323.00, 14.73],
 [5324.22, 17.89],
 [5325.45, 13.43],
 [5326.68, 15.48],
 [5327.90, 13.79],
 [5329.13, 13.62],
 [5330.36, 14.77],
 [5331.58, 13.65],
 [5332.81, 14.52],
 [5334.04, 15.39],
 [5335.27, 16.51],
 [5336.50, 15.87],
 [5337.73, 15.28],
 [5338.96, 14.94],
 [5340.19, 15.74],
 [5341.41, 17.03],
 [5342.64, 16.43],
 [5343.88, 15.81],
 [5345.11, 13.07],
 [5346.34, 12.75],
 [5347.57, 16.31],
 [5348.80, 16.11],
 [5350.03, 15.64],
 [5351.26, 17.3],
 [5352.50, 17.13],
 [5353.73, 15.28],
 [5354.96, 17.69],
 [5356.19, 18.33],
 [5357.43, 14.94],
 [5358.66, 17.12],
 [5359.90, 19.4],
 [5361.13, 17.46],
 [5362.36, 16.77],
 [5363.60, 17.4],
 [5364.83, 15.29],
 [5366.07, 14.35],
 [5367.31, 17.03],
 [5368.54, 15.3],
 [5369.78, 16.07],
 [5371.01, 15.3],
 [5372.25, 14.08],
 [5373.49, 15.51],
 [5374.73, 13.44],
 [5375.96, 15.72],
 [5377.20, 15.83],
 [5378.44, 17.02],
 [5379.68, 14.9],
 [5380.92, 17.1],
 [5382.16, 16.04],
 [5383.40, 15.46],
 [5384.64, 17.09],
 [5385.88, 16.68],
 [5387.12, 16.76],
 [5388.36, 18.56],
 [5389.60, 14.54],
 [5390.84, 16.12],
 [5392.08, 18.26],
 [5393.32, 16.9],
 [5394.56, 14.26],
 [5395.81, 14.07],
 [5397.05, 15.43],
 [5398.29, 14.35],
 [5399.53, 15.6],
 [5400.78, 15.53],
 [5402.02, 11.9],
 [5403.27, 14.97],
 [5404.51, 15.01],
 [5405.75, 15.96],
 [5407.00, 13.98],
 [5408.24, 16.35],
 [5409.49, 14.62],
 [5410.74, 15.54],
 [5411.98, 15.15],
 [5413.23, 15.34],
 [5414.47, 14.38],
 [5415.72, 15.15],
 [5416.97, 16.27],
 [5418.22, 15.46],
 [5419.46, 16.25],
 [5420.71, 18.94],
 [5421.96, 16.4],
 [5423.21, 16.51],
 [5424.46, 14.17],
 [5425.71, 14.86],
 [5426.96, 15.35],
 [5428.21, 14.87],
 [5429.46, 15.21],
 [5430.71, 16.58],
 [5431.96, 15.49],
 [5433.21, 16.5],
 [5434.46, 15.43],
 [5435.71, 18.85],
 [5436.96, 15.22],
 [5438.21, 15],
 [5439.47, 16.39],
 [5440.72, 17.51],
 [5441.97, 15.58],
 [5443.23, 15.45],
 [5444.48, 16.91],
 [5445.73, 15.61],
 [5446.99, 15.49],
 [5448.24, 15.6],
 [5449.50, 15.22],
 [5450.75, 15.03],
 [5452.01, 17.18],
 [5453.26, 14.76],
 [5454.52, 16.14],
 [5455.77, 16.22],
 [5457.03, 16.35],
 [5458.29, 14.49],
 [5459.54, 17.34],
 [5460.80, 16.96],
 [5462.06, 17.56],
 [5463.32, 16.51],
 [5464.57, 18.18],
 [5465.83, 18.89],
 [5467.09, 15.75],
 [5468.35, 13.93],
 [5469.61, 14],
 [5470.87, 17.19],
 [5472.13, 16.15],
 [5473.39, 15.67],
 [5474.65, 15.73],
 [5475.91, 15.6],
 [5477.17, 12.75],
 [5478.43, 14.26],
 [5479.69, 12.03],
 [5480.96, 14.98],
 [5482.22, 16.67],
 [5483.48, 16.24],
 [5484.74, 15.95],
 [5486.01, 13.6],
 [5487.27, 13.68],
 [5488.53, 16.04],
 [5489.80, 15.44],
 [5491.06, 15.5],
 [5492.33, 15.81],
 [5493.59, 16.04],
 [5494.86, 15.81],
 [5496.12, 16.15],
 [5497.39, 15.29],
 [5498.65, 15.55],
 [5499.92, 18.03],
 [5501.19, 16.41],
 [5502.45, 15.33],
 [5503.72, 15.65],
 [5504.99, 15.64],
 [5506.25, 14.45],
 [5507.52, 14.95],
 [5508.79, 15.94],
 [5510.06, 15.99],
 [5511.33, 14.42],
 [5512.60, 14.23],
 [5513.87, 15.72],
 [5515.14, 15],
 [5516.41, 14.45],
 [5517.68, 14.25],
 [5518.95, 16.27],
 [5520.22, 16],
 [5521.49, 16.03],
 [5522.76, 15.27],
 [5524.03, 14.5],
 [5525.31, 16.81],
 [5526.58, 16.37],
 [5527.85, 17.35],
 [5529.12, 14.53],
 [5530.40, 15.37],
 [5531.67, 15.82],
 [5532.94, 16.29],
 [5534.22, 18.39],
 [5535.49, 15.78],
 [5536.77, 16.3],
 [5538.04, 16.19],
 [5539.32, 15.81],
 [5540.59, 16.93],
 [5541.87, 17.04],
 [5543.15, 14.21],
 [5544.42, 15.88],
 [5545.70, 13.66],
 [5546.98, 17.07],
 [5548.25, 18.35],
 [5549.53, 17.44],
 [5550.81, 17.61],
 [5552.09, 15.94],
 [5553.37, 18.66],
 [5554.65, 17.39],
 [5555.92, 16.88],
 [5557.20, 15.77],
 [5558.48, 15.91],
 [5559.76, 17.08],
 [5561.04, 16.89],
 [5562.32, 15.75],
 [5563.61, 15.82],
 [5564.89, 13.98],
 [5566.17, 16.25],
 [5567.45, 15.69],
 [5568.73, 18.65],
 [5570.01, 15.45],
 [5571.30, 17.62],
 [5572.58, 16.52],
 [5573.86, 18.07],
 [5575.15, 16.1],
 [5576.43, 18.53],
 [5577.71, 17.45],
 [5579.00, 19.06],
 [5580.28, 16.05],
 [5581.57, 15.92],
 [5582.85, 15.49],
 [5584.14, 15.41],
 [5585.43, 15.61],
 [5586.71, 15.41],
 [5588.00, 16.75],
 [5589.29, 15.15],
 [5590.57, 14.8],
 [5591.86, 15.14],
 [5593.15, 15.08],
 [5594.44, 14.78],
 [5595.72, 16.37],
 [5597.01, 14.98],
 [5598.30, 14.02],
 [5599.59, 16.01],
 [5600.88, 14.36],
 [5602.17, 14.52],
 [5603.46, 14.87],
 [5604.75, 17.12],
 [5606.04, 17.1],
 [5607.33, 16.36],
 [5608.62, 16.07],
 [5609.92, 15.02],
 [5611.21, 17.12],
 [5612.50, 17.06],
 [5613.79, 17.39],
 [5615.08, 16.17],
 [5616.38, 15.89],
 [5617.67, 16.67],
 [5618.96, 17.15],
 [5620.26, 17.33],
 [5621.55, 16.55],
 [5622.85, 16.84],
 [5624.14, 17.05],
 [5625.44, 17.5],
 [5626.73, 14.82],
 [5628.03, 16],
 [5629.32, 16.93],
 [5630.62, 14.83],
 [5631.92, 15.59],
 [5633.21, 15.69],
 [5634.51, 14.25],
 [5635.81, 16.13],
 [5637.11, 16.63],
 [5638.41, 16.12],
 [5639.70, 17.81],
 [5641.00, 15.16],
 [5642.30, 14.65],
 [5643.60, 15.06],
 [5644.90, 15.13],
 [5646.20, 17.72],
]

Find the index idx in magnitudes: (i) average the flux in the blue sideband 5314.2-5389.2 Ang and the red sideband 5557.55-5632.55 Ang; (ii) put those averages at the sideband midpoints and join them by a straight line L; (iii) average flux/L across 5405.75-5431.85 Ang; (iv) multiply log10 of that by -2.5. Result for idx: 0.02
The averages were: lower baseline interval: 15.8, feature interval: 15.6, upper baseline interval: 16.2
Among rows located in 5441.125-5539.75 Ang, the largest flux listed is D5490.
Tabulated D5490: 18.89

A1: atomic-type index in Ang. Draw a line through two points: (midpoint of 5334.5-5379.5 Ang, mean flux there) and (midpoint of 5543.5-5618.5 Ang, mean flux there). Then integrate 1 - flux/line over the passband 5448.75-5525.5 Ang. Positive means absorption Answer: 2.5 Ang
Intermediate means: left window 16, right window 16.2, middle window 15.6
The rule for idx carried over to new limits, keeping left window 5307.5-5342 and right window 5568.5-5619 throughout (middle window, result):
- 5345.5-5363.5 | -0.07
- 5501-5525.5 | 0.04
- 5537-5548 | 0.00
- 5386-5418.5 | 0.01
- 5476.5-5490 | 0.08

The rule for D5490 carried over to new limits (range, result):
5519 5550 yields 18.39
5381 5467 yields 18.94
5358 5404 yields 19.4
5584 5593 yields 16.75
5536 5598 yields 19.06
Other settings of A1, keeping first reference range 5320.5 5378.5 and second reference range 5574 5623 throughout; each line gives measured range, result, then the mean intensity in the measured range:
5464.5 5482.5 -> 0.63 Ang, 15.3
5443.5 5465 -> -0.42 Ang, 16.2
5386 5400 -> -0.14 Ang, 15.9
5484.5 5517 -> 1.07 Ang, 15.4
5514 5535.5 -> 0.26 Ang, 15.8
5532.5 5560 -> -0.93 Ang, 16.6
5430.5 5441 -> -0.29 Ang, 16.3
